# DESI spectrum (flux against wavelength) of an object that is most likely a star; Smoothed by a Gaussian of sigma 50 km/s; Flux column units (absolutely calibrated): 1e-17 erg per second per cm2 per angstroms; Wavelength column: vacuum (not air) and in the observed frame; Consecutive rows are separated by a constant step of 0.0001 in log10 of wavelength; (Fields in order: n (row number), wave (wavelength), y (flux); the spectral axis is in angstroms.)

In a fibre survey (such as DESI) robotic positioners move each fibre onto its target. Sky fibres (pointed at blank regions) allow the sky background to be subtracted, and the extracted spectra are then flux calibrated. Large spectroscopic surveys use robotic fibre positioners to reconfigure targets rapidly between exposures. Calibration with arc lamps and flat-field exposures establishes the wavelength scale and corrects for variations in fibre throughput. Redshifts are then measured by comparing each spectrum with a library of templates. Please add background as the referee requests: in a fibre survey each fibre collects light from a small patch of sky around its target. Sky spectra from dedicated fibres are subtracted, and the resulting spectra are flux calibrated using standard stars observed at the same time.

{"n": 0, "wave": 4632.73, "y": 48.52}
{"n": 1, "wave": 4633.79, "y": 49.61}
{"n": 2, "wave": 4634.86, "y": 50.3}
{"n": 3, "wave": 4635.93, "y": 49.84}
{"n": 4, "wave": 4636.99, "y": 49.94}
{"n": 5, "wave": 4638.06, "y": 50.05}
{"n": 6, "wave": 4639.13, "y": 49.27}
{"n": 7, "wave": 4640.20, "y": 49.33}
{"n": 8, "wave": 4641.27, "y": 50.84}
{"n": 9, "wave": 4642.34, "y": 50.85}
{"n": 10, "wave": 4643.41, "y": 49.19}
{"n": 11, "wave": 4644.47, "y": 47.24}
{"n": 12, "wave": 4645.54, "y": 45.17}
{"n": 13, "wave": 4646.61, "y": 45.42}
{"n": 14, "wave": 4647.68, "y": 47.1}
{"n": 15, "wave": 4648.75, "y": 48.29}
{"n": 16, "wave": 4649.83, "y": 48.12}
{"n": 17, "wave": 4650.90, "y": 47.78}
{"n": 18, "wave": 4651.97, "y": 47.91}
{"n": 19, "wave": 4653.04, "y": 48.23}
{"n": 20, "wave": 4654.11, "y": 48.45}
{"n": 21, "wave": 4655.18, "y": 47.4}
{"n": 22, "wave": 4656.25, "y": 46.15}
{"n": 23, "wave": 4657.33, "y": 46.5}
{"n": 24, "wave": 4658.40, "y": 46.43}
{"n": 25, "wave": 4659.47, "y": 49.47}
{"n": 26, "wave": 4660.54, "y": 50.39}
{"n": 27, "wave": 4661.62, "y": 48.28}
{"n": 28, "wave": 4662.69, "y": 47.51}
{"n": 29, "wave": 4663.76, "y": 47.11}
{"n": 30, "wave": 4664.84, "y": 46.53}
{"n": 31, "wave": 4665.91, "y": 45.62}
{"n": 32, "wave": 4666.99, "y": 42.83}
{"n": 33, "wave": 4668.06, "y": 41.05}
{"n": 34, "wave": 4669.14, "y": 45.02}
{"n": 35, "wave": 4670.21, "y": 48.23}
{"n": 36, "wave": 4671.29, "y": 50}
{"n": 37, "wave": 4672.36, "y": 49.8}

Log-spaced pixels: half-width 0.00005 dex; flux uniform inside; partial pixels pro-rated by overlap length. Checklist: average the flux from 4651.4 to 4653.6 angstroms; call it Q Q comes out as 48.2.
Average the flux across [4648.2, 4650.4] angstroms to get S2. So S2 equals 48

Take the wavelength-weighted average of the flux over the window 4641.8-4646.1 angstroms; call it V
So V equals 48.2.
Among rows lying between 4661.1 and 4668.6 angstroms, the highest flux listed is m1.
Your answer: 48.28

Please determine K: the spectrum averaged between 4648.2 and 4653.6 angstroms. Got 48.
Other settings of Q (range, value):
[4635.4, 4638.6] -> 50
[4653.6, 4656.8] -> 47.3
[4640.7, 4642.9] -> 50.7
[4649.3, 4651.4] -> 48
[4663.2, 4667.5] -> 45.5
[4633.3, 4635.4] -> 49.8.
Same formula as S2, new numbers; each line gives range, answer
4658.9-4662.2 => 49.4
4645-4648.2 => 45.9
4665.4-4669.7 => 43.6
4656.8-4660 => 47.5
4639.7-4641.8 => 50.1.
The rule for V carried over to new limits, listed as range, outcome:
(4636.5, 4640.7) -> 49.6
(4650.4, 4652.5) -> 47.9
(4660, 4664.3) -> 48.3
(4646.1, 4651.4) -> 47.3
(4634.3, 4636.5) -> 50.1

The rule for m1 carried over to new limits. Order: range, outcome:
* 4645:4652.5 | 48.29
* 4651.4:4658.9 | 48.45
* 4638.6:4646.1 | 50.85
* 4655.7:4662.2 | 50.39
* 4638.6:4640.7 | 49.33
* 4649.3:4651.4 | 48.12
